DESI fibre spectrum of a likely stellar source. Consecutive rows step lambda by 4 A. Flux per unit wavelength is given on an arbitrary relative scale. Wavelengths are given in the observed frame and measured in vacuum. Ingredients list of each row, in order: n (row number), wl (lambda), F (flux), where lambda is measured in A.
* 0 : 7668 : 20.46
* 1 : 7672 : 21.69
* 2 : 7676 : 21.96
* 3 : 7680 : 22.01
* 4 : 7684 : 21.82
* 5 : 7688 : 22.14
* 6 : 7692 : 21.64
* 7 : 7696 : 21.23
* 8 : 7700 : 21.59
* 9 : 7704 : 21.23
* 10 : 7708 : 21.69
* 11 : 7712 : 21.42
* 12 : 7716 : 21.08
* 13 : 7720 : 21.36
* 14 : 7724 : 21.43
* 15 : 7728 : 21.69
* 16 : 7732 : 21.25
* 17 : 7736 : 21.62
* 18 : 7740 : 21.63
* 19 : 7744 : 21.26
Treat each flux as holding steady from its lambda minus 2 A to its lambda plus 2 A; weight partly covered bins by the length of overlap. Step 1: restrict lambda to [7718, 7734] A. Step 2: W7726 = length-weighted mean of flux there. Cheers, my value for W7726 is 21.4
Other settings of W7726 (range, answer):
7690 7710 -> 21.5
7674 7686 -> 21.9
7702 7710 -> 21.5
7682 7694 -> 21.9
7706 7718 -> 21.4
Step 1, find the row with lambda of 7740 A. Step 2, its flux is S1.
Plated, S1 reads 21.63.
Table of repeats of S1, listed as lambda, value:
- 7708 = 21.69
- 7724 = 21.43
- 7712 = 21.42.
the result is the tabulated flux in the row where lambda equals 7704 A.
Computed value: 21.23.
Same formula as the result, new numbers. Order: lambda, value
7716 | 21.08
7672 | 21.69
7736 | 21.62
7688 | 22.14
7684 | 21.82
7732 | 21.25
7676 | 21.96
